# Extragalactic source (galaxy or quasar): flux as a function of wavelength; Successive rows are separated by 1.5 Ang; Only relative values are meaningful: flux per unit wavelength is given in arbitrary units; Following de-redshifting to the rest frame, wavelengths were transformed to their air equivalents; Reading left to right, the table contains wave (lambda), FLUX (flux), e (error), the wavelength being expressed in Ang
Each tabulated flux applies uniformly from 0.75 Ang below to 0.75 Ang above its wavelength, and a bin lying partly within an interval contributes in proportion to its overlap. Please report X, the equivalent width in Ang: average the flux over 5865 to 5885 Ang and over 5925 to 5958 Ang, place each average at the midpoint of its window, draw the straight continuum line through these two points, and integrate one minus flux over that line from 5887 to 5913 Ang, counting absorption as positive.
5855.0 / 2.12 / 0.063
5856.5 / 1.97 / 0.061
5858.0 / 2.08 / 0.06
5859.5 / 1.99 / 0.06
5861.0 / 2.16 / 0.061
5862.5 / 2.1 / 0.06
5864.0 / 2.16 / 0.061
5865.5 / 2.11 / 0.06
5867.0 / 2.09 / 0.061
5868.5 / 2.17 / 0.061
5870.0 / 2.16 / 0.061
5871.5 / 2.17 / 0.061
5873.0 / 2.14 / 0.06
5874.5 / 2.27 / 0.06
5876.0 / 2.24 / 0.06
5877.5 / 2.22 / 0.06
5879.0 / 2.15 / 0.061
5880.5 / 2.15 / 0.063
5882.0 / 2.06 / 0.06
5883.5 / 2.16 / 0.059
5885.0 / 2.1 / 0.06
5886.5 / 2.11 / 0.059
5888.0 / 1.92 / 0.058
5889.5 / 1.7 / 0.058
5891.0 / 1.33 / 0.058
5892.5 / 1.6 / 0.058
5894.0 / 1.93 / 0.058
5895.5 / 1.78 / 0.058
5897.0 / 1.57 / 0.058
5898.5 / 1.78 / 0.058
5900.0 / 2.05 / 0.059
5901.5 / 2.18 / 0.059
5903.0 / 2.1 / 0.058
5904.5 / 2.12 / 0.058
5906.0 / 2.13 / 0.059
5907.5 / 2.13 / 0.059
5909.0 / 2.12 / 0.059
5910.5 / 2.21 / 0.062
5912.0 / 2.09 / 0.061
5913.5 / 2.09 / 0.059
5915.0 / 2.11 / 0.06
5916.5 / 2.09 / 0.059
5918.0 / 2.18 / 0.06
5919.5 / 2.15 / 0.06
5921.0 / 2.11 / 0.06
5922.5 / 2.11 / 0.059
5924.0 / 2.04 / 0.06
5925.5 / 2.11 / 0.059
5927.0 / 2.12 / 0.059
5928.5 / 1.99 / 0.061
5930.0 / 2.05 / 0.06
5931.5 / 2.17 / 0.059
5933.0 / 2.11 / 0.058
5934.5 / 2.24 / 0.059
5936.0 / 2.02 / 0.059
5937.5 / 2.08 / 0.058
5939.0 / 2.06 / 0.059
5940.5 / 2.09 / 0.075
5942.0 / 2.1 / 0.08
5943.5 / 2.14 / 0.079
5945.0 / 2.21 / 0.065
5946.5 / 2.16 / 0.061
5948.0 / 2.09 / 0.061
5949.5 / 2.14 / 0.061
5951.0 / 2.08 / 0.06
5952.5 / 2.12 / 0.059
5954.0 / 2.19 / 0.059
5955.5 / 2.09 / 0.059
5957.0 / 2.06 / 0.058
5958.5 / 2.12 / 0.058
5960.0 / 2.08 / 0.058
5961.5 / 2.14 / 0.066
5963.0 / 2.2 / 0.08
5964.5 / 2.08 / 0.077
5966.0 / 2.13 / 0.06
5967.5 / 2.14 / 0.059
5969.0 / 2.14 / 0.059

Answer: 2.6 Ang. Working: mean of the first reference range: 2.16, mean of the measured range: 1.93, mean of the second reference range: 2.11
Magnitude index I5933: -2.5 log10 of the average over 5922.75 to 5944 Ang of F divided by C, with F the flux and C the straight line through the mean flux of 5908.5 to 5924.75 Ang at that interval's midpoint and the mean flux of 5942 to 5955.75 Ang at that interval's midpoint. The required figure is 0.02 mag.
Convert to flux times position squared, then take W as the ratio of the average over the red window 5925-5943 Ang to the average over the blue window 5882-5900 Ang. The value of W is 1.16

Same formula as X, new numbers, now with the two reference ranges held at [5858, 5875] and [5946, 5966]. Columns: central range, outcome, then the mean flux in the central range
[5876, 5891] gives 0.7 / 2.04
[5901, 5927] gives 0.1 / 2.12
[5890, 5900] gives 2.0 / 1.69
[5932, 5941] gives 0.1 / 2.1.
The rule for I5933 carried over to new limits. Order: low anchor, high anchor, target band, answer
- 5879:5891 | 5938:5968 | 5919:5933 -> -0.01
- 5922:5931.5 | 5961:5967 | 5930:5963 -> -0.01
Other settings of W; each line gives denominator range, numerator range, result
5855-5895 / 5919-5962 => 1.05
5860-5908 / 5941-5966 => 1.07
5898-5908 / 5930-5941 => 1.03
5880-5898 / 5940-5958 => 1.16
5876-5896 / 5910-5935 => 1.10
